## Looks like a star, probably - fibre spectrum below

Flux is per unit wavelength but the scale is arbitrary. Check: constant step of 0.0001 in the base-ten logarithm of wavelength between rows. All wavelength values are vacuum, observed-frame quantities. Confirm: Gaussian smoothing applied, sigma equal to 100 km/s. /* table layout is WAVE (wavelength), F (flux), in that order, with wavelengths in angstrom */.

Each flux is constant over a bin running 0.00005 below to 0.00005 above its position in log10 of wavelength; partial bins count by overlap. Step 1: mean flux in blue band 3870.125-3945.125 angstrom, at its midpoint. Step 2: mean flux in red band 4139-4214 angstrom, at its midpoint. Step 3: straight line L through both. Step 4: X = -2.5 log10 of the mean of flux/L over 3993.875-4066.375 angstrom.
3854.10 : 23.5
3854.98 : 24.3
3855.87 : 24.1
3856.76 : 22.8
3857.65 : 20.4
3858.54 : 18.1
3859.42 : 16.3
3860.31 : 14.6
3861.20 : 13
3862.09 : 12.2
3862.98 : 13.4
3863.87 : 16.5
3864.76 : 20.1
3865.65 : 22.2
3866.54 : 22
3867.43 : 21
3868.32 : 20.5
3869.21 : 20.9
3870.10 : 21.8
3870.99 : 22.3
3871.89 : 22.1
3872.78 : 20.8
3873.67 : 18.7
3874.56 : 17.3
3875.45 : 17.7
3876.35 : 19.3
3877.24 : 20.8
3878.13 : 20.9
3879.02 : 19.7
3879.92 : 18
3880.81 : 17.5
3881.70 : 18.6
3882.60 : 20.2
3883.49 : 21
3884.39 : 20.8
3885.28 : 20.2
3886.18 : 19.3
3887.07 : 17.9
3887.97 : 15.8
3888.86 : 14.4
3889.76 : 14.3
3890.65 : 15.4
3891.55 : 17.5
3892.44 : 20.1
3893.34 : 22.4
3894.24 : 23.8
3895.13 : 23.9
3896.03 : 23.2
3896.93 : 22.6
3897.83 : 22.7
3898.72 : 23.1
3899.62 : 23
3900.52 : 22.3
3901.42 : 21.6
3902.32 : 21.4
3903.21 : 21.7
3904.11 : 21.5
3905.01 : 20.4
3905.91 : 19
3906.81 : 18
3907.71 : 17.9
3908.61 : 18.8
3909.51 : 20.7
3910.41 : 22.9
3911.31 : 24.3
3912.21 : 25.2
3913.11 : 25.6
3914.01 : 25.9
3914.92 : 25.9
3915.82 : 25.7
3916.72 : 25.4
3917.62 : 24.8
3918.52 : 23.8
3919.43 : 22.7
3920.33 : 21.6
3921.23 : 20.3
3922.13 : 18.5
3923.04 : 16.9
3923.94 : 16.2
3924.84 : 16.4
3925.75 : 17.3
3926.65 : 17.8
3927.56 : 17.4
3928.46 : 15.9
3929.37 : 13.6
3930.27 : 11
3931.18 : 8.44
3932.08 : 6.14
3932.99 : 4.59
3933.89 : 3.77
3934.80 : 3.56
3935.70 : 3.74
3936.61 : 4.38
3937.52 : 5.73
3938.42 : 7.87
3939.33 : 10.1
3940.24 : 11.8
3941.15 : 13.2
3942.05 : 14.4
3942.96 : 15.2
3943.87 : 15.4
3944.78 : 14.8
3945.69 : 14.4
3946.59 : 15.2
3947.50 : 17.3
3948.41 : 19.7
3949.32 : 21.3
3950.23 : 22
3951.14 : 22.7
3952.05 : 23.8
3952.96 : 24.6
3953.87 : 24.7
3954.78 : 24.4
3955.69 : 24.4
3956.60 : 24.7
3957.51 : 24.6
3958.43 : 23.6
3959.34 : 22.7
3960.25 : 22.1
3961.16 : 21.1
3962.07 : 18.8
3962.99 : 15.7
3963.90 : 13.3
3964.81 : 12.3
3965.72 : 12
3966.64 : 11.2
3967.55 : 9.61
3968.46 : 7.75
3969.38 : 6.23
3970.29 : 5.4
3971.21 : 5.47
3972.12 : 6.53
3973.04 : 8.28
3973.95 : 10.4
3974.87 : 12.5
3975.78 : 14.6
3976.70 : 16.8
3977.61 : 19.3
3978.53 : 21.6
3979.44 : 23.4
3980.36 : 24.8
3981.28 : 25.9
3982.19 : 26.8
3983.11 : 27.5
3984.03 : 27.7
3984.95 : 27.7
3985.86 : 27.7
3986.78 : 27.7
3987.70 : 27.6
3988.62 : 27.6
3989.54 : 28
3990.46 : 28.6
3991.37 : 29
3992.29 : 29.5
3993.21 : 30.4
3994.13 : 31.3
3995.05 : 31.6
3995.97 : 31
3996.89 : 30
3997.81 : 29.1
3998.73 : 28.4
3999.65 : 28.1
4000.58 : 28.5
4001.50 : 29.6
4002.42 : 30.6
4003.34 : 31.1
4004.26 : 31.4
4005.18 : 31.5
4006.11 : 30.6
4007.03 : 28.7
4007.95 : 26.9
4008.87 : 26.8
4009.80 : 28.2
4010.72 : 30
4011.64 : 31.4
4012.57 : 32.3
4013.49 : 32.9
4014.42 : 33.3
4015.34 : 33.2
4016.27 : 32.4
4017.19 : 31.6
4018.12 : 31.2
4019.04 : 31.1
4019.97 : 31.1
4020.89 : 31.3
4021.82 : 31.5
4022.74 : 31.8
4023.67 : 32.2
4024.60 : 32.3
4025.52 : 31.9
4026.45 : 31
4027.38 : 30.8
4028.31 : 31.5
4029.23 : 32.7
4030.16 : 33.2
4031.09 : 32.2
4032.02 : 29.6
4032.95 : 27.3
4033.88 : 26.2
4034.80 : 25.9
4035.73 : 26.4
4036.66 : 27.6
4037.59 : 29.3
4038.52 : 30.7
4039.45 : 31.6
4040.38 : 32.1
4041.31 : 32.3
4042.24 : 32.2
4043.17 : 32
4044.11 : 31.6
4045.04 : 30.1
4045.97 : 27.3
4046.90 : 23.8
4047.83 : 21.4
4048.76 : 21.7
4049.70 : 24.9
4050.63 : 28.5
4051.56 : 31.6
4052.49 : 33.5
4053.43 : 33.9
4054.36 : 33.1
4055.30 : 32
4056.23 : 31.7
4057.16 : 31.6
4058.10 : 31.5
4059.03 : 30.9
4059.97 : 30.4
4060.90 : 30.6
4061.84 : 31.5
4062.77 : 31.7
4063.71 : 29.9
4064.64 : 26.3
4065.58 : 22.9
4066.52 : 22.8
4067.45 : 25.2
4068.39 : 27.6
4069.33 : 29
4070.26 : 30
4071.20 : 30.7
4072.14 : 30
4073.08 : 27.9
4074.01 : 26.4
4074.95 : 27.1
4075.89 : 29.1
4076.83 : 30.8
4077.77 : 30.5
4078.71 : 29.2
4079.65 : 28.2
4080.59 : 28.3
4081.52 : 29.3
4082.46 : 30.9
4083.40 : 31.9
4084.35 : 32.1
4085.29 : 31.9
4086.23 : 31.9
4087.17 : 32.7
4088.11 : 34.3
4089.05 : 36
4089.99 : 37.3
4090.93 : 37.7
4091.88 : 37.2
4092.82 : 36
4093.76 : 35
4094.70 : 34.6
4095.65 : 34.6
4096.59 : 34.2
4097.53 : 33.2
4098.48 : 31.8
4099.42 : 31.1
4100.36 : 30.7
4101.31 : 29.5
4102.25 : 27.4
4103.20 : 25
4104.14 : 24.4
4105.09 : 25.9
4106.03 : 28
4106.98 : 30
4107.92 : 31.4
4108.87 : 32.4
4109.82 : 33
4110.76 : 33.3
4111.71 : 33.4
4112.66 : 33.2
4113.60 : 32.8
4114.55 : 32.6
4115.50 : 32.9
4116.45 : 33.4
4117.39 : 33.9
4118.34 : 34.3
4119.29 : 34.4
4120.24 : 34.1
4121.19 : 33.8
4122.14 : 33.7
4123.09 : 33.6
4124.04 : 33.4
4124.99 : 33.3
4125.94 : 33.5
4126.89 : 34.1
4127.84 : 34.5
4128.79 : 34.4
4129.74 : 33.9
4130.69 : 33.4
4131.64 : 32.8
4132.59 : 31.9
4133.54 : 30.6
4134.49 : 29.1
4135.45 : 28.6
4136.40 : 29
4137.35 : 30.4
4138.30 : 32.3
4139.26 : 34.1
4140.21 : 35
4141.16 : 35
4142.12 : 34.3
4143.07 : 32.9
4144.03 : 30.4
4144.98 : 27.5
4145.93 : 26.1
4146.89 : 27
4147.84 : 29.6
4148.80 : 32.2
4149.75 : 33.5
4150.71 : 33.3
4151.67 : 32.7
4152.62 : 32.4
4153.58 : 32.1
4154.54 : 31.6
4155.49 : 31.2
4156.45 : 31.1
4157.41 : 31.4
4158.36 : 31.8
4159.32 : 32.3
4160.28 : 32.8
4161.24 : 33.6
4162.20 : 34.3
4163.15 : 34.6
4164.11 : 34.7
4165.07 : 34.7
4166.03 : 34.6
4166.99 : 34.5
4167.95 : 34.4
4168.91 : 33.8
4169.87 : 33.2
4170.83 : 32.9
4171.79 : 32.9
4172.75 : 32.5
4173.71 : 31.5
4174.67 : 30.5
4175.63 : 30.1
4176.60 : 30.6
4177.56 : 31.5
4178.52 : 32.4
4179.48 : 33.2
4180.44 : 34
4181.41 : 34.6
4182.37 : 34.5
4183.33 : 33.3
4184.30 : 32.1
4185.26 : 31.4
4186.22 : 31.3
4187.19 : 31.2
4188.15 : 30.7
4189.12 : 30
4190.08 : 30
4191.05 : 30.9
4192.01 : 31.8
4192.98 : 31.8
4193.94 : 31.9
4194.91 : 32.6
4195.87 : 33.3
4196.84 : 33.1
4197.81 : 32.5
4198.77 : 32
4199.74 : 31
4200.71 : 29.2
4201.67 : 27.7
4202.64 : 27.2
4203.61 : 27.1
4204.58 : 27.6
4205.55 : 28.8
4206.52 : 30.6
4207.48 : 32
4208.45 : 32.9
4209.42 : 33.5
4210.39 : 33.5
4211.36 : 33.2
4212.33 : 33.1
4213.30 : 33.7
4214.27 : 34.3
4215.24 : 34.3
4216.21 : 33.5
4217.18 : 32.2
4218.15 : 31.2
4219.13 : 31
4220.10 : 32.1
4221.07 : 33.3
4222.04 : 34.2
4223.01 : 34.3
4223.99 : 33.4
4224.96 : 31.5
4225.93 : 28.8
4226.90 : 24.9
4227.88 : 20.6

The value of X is -0.23 mag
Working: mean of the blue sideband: 18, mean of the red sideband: 32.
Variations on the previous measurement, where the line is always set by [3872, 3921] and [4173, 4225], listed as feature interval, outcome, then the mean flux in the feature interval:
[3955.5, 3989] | 0.27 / 18.5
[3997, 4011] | -0.18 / 29.3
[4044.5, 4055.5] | -0.08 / 28.4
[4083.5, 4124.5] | -0.15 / 32.6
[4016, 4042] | -0.19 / 30.7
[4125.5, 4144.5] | -0.10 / 32.5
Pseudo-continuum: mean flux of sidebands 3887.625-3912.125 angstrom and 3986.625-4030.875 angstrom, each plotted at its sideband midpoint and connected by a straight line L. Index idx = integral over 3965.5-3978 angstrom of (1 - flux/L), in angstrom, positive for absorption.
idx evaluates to 7.7 angstrom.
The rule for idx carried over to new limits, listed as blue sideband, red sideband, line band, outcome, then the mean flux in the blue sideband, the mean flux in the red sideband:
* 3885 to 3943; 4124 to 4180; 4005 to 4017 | -3.54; 17.7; 32.3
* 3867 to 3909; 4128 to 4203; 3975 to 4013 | -4.63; 20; 32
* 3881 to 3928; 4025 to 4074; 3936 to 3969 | 9.59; 20.7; 29.4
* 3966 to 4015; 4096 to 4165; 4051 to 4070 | -1.19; 24.3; 32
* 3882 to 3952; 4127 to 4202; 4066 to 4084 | -1.14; 17.9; 32.1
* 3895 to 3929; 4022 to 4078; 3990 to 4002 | -1.51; 21.3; 29.5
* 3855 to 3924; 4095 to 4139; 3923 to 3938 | 7.90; 20.4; 31.9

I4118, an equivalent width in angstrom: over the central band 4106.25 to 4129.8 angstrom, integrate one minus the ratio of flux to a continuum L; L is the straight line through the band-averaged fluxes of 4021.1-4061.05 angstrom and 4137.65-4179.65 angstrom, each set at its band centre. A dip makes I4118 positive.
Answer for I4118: -1.27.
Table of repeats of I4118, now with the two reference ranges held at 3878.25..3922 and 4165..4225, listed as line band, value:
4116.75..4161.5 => -3.41 angstrom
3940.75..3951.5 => 2.69 angstrom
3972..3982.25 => 2.74 angstrom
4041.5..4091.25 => -4.75 angstrom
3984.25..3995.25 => -1.97 angstrom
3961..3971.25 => 5.22 angstrom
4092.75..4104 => -1.22 angstrom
